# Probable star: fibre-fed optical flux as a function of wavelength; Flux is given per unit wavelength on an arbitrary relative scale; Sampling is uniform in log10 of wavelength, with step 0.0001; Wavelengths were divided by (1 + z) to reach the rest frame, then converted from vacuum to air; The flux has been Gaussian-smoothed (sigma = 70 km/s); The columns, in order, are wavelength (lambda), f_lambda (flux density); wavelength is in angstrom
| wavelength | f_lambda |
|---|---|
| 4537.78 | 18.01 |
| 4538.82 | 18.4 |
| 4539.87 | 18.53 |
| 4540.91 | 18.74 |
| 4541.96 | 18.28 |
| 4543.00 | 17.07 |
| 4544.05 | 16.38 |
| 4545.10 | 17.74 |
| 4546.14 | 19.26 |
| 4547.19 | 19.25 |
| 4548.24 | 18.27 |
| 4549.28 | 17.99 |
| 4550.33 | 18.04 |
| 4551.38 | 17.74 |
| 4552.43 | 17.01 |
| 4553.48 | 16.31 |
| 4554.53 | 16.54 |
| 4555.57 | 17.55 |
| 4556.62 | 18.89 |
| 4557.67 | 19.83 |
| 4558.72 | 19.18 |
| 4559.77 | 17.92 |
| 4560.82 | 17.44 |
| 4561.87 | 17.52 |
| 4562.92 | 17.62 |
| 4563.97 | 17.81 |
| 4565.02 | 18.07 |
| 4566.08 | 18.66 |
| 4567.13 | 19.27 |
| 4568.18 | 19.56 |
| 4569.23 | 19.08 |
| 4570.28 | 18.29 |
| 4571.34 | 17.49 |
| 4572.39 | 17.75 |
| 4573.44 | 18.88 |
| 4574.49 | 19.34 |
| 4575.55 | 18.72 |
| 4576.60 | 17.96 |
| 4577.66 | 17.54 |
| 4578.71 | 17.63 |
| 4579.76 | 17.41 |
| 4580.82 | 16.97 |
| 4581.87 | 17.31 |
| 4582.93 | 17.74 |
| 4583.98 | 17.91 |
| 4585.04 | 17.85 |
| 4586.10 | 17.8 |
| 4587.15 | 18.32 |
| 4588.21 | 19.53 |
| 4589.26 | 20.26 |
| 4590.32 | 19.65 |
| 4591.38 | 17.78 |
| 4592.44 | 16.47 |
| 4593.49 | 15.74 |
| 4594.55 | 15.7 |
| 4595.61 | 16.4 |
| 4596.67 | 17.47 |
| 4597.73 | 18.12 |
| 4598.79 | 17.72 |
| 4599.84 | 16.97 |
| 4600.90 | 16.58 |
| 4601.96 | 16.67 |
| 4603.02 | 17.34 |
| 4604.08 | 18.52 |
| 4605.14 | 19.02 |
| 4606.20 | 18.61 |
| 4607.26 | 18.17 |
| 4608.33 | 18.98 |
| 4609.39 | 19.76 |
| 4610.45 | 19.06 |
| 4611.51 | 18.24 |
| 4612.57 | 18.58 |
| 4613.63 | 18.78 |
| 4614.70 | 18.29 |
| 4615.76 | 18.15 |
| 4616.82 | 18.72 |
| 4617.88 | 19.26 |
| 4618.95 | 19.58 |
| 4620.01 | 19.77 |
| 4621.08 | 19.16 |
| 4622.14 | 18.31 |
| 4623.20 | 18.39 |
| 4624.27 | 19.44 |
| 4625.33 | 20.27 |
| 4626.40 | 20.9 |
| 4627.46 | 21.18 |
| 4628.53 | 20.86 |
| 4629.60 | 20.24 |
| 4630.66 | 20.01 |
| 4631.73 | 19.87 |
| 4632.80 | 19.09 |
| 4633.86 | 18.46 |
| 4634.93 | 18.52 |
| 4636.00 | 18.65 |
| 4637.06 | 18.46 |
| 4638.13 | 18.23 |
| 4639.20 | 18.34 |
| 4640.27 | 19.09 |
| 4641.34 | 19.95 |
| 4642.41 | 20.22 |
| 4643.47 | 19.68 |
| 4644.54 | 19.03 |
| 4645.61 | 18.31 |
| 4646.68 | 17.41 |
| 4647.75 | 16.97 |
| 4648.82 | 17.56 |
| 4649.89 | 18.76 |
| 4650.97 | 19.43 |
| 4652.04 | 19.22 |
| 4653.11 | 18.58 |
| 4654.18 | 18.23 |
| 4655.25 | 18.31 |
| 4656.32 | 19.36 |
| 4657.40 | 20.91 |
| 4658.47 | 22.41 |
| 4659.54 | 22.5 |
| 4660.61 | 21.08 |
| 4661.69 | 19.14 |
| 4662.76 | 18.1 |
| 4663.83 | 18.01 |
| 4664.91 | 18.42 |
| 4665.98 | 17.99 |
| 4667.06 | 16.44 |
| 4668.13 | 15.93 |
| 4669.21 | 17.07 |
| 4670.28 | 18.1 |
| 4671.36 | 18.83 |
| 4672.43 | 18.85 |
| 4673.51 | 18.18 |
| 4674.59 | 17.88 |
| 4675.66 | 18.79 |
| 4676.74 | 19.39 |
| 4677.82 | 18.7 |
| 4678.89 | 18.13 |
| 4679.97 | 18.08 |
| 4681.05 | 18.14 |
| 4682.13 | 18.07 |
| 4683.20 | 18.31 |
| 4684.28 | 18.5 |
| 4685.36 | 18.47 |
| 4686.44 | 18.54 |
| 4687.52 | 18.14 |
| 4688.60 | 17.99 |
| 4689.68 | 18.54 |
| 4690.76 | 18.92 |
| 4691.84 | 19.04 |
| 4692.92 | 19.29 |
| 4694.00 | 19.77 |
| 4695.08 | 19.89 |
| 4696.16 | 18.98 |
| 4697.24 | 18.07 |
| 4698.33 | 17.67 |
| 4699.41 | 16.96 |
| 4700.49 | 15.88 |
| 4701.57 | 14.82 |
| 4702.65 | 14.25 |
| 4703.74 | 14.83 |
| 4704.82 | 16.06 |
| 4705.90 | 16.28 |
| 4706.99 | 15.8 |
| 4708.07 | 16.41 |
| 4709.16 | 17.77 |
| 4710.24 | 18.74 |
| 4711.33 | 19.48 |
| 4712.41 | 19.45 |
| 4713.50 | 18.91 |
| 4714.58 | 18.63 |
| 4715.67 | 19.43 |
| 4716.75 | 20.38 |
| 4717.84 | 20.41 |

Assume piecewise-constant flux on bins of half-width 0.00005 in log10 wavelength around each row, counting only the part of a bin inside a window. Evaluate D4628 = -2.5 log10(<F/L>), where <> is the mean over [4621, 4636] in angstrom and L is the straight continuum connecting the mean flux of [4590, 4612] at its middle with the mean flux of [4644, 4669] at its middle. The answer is -0.08 mag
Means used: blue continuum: 17.7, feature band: 19.6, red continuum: 18.8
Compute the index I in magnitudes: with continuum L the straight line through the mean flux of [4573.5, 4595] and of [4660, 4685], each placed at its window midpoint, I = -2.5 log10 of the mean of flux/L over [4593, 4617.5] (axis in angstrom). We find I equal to 0.006 mag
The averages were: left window 17.9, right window 18.3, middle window 17.9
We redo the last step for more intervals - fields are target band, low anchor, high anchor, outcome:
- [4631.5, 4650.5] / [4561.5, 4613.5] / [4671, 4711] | -0.04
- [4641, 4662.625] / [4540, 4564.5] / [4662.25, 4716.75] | -0.08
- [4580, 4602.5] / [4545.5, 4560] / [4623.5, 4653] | 0.06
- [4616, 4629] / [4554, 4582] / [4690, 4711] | -0.10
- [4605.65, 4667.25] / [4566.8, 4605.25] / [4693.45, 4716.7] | -0.08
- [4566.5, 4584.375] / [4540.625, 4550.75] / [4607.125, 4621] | 0.02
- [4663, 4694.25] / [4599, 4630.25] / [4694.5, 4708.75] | -0.07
